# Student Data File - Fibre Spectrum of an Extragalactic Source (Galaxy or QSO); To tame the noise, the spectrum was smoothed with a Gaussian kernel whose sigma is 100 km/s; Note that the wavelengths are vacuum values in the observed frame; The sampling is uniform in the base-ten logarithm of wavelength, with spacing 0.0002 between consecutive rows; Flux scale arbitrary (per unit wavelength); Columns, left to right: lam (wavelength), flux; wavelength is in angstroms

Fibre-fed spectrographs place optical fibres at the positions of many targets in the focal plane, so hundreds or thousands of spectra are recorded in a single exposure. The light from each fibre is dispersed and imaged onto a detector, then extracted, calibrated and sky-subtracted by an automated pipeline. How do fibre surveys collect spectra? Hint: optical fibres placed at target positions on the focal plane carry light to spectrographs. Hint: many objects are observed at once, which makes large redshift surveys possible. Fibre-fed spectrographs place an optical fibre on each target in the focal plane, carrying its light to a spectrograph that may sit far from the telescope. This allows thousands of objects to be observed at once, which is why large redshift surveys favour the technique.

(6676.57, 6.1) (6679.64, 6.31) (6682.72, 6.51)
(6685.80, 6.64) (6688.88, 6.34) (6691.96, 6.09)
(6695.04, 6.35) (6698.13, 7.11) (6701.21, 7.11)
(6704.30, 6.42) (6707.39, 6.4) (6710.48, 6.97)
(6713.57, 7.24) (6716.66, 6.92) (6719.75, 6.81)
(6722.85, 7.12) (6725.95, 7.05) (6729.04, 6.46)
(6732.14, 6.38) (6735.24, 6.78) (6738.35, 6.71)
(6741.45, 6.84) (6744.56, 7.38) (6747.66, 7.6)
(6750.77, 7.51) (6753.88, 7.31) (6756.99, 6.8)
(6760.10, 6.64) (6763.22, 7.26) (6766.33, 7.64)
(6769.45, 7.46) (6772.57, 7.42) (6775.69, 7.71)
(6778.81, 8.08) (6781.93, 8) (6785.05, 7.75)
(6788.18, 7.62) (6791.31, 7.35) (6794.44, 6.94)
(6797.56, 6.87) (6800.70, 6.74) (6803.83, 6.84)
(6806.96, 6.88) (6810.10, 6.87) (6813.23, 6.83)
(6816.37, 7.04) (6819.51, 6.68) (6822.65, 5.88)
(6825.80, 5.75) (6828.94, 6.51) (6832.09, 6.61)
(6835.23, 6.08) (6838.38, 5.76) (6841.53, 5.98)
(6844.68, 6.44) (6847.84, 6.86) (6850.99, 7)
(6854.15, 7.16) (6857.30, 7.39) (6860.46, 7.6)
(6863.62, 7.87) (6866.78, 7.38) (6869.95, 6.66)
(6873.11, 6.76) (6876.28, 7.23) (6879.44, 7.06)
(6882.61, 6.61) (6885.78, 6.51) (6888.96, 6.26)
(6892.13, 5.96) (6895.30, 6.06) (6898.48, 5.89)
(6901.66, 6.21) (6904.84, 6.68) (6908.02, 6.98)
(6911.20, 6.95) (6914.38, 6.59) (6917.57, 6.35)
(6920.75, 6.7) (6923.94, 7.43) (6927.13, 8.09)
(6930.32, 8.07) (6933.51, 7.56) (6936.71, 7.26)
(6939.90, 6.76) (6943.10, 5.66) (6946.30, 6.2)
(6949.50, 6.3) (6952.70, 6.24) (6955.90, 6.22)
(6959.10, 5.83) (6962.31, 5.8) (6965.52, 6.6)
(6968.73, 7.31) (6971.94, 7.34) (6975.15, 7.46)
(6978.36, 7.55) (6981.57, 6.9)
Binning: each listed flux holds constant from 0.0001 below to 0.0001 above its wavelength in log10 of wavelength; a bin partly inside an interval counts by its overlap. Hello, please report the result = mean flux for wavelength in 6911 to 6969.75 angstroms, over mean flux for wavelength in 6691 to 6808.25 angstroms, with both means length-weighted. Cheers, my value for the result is 1.0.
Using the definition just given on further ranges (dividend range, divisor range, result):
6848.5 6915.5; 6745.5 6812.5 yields 0.93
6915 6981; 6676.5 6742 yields 1.02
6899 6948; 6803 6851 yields 1.06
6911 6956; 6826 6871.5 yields 1.01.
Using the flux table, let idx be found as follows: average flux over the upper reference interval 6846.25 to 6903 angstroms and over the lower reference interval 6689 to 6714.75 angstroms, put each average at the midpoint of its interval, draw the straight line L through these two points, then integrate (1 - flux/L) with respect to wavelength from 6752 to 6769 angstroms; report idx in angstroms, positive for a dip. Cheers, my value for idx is -1.1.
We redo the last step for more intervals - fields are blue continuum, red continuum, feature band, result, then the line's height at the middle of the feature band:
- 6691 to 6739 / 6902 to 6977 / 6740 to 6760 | -1.3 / 6.76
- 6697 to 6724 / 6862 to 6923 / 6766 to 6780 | -1.7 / 6.82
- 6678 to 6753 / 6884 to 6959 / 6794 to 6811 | -0.3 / 6.73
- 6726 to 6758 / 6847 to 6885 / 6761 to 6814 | -2.0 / 7.04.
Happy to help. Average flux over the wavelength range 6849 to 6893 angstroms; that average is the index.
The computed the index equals 6.98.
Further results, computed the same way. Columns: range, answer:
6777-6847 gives 6.8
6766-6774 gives 7.48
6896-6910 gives 6.43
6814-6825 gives 6.5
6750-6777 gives 7.3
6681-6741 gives 6.71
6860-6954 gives 6.79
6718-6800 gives 7.21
